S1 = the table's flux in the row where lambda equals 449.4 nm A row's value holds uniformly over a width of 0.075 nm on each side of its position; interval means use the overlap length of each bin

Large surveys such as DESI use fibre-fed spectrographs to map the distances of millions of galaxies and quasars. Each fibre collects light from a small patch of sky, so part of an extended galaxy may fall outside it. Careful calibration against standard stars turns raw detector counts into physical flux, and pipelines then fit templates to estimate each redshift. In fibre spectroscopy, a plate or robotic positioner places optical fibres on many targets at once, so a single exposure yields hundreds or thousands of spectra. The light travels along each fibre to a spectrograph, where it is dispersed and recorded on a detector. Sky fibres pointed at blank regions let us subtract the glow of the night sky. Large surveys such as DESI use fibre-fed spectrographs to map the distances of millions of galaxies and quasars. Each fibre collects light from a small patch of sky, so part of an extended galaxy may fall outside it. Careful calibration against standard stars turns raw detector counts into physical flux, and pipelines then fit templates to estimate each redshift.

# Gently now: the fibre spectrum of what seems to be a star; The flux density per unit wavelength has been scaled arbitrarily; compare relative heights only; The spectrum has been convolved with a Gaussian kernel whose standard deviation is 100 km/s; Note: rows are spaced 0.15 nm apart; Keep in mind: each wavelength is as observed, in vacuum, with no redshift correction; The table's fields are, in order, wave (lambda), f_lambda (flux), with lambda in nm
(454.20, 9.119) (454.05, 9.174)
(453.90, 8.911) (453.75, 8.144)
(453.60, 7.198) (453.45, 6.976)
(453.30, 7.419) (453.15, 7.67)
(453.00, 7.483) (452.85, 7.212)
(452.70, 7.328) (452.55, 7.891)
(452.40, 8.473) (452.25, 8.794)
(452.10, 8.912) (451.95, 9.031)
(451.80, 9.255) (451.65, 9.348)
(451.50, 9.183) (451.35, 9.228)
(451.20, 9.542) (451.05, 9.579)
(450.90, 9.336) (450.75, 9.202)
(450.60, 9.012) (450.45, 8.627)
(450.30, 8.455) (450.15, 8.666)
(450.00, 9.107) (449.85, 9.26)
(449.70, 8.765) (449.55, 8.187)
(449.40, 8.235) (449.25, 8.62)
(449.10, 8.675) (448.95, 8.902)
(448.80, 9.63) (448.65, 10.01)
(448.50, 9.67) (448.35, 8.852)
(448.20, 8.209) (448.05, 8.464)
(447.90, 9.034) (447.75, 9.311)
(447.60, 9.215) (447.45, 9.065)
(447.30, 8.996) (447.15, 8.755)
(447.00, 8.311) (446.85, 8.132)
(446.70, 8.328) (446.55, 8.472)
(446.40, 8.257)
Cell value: 8.235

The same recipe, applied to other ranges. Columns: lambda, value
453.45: 6.976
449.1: 8.675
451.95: 9.031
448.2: 8.209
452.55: 7.891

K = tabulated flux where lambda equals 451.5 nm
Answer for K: 9.183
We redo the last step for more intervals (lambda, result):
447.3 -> 8.996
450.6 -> 9.012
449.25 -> 8.62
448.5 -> 9.67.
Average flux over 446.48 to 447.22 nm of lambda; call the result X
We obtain 8.4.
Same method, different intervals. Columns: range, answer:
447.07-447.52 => 8.93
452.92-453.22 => 7.57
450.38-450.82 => 8.95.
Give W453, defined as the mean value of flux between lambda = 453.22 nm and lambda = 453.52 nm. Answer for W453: 7.21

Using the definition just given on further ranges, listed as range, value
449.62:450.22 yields 8.95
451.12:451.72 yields 9.33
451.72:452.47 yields 8.9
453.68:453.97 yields 8.53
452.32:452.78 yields 7.9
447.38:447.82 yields 9.2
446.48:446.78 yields 8.39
